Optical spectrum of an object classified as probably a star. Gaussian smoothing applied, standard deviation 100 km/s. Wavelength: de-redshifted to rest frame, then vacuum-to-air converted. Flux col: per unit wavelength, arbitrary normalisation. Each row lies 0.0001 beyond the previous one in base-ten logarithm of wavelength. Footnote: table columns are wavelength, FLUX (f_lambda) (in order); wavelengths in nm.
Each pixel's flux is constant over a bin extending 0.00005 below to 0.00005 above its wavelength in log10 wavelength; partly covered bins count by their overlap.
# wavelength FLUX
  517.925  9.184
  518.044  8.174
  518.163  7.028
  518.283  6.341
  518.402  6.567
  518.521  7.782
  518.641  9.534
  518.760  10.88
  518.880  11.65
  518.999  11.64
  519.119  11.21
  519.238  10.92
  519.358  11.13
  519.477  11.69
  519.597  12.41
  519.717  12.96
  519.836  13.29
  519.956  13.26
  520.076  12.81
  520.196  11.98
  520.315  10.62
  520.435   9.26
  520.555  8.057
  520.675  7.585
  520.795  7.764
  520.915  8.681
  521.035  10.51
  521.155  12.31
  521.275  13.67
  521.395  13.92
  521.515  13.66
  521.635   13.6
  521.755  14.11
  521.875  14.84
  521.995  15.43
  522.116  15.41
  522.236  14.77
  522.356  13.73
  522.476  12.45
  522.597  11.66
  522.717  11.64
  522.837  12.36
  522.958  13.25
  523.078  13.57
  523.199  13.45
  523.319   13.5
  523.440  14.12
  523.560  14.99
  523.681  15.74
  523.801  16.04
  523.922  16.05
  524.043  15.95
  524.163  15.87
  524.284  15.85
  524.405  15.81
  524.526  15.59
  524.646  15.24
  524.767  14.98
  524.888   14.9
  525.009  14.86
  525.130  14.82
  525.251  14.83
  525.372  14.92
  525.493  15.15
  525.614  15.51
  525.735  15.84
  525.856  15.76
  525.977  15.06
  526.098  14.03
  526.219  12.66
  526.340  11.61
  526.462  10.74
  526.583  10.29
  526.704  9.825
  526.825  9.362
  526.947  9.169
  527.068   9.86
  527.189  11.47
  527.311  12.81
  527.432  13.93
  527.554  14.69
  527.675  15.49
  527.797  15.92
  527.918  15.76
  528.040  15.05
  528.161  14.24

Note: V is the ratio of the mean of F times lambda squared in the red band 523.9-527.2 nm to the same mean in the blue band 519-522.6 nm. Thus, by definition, 1.16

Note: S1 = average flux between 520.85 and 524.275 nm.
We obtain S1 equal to 13.8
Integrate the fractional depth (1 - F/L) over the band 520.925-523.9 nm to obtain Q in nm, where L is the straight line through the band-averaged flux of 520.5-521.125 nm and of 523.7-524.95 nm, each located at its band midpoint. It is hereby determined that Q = -0.50 nm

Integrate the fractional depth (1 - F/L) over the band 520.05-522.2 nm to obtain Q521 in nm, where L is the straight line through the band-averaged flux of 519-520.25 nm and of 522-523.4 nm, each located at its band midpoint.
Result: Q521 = 0.14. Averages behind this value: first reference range 12.1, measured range 11.9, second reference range 13.3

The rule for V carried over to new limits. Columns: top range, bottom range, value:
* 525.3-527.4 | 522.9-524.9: 0.85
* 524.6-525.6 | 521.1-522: 1.09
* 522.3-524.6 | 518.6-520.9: 1.33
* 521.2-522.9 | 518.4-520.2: 1.21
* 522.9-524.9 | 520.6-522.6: 1.20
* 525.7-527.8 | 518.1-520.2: 1.21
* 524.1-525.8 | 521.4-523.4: 1.14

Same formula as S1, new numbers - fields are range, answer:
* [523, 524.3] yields 15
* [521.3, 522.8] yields 13.8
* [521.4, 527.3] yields 13.8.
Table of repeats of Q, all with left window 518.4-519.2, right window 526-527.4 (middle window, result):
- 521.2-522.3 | -0.39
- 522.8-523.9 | -0.35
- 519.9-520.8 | 0.01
